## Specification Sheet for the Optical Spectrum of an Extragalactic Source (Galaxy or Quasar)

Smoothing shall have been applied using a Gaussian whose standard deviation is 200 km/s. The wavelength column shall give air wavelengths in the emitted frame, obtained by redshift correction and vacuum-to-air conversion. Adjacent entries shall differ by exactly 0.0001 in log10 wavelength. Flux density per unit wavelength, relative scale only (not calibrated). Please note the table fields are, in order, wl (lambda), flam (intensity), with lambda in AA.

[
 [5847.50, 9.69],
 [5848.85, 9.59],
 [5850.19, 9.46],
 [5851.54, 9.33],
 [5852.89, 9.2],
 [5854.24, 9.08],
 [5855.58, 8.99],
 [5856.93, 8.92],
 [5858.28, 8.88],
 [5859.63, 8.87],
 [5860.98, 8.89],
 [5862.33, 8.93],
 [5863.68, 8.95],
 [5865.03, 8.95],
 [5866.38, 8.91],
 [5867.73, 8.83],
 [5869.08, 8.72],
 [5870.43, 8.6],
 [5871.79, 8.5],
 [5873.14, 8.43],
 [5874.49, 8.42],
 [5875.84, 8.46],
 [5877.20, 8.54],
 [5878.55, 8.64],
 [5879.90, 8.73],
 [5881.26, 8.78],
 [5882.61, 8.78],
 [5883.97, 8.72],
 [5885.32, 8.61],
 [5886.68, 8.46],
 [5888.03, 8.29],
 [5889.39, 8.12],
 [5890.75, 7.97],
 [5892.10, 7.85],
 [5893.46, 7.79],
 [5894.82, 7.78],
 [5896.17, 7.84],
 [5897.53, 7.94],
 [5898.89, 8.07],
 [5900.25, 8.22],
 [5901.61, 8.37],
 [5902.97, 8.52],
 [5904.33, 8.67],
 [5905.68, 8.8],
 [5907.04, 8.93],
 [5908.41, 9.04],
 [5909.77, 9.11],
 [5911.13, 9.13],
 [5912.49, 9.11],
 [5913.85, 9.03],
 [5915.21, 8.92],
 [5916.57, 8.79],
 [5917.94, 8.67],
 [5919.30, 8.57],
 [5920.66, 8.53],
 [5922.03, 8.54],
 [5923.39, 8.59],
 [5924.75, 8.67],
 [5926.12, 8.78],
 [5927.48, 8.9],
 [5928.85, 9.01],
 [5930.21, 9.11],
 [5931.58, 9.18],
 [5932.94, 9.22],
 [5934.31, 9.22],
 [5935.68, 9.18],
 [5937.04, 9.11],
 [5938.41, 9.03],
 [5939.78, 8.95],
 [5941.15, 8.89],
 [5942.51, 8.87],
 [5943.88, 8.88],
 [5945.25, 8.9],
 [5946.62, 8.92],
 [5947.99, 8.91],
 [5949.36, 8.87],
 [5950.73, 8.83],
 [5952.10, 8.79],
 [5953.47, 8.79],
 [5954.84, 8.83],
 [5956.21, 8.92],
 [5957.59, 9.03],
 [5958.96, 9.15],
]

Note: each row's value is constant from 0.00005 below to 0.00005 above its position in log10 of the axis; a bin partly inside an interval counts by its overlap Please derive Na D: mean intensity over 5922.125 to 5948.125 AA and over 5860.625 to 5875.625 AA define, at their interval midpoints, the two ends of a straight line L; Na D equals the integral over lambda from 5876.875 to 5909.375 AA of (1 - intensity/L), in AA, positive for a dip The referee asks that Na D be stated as 1.5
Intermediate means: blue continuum 8.73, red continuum 8.96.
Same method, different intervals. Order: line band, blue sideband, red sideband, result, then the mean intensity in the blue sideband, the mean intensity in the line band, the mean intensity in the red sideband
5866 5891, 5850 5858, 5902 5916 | 1.3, 9.13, 8.56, 8.92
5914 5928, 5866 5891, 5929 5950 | 0.3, 8.56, 8.71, 9.02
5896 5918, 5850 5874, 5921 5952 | 0.6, 8.9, 8.67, 8.93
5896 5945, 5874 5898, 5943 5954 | -1.0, 8.32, 8.8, 8.86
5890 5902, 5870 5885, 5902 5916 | 1.1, 8.6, 7.97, 8.92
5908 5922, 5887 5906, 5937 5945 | -0.6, 8.16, 8.87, 8.94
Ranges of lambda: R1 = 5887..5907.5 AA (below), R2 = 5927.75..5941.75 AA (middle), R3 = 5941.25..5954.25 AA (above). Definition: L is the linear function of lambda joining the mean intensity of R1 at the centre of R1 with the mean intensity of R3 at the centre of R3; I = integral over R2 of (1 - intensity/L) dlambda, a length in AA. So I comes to -0.62 AA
